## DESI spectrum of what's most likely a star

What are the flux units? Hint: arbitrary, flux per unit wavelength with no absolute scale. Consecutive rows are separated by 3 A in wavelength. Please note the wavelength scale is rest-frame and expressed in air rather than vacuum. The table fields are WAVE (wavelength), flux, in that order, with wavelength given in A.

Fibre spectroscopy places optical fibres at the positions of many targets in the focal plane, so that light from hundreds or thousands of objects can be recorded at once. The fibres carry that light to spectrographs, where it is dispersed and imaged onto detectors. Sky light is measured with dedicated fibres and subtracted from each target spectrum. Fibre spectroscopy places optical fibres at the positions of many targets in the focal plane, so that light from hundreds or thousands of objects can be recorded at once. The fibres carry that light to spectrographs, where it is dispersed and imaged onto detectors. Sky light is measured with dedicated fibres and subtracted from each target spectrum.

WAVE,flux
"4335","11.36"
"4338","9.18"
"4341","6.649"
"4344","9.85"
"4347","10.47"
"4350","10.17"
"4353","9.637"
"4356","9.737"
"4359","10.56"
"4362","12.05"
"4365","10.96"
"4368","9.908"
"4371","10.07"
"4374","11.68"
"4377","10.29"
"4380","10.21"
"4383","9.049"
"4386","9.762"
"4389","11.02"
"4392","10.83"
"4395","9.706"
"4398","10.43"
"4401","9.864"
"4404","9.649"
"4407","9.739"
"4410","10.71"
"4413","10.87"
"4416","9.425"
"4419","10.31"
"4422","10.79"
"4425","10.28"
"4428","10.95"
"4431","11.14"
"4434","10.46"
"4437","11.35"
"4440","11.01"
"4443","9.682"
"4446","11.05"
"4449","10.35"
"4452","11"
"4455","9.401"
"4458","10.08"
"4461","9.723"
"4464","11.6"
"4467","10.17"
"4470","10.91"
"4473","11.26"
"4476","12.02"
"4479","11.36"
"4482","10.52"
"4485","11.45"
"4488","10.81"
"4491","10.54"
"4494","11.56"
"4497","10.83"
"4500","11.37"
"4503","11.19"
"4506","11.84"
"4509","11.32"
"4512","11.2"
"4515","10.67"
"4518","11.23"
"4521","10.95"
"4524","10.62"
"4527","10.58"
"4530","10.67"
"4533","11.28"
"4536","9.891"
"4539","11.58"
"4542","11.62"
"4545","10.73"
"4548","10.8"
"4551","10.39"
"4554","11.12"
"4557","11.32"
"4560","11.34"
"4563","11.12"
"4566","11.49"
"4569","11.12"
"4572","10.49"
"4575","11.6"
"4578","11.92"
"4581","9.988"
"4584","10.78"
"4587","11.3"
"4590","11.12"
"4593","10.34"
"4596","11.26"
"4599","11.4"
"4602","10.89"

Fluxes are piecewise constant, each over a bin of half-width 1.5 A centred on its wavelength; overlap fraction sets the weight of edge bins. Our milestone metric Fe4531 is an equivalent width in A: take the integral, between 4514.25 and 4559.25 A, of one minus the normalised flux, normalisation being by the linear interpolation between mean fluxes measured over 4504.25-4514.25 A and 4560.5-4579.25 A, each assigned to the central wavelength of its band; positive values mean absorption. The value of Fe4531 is 1.72 A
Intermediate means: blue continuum 11.4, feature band 10.9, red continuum 11.3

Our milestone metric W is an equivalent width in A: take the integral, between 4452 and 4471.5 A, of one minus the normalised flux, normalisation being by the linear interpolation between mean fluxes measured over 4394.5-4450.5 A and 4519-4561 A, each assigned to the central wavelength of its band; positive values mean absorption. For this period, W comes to 0.4 A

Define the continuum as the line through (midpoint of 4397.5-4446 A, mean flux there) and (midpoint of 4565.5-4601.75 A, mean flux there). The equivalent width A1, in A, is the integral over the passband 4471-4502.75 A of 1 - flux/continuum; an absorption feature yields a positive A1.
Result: -1.4 A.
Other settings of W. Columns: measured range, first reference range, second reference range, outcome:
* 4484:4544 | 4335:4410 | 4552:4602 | -1.5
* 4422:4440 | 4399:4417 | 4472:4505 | -0.8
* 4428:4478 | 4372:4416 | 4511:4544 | -0.8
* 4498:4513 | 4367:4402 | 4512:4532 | -0.9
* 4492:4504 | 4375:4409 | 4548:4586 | -0.6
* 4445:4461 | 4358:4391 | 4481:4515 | 0.9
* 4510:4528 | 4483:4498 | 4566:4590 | 0.2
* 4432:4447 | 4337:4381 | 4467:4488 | 0.1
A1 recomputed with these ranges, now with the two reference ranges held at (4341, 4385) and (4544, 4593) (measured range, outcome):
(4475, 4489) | -0.7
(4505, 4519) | -0.6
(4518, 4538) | 0.2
